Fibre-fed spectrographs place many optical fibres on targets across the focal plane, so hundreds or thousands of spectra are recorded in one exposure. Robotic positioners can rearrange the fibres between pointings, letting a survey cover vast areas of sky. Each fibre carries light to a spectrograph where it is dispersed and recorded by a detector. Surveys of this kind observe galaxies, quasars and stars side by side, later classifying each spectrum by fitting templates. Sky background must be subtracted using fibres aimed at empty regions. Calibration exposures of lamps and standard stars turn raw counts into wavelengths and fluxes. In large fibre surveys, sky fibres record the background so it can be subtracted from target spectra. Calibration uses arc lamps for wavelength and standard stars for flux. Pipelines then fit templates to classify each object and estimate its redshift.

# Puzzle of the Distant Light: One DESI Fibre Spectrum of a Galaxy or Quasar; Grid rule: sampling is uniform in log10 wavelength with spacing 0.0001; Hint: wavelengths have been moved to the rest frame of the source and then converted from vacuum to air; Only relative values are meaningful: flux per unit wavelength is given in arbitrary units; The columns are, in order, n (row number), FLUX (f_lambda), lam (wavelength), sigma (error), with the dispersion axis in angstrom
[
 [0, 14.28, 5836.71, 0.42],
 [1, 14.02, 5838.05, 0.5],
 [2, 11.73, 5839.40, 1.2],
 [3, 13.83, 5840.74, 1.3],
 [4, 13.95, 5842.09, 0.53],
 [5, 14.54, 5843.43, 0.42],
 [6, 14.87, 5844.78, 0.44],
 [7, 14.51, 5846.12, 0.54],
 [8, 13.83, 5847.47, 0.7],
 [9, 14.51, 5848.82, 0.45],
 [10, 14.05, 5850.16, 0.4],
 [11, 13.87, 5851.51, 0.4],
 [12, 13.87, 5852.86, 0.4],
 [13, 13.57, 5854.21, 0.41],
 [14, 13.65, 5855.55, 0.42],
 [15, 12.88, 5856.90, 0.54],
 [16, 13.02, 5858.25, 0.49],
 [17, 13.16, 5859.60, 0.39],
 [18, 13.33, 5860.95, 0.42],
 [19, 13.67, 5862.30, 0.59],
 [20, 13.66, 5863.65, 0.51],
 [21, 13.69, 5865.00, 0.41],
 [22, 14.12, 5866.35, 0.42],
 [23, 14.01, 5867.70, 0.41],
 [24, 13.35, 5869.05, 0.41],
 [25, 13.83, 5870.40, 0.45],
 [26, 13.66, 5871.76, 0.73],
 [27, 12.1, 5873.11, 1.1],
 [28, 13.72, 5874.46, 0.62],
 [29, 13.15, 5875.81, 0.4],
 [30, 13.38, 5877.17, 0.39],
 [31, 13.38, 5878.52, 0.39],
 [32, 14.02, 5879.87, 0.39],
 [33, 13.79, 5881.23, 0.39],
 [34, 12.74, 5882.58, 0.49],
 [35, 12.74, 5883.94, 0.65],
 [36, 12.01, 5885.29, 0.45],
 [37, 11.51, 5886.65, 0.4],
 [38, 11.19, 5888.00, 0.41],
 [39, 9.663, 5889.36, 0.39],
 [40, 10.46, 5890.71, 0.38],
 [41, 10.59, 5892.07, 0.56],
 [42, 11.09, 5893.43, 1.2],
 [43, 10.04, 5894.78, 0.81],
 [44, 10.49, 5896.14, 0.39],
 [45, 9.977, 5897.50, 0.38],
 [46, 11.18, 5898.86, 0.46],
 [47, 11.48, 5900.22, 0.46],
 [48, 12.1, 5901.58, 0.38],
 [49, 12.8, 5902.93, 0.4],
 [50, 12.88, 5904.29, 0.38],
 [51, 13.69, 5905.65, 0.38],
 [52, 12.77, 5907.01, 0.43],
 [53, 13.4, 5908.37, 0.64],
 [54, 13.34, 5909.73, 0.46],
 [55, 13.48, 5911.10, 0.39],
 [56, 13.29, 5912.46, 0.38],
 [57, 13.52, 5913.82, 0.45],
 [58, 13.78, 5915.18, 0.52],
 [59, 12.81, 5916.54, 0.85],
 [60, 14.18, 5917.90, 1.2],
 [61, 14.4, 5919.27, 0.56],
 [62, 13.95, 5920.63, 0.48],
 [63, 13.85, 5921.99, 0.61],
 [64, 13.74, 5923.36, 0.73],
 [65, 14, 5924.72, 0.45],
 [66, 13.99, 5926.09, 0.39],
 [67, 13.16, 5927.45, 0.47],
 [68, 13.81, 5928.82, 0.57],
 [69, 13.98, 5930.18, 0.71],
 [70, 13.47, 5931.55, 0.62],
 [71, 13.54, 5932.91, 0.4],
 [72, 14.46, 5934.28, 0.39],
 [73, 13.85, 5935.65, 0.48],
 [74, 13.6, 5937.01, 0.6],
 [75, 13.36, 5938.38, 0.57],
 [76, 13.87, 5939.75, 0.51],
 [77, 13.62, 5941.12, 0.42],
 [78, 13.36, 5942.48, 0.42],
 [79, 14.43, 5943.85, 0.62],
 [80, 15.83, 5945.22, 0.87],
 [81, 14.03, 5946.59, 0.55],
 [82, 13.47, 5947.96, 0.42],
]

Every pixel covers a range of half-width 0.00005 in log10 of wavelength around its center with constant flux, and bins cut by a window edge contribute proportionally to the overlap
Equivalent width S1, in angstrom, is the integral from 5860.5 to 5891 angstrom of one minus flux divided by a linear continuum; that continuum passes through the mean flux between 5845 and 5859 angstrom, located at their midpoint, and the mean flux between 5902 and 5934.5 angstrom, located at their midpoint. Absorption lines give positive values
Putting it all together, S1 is 1.7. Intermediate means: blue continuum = 13.8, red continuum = 13.6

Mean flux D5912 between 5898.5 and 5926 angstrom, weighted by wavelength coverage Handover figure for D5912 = 13.3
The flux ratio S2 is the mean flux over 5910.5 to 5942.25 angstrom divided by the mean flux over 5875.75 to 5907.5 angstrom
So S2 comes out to 1.15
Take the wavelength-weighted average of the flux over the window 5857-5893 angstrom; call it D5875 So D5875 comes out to 12.8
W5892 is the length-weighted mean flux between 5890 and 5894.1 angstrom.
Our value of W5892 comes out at 10.7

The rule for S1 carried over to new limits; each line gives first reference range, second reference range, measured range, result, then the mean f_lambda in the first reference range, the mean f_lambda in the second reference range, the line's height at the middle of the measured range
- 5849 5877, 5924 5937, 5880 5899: 3.21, 13.5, 13.8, 13.6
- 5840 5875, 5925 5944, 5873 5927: 4.37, 13.7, 13.7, 13.7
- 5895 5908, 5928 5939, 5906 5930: -1.45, 11.9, 13.8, 12.9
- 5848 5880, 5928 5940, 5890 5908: 2.80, 13.6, 13.8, 13.7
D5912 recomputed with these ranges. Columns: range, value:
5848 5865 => 13.6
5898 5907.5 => 12.4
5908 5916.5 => 13.4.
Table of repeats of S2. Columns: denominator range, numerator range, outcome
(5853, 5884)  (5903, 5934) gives 1.01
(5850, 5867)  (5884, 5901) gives 0.80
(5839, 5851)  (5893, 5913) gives 0.86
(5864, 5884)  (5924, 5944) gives 1.02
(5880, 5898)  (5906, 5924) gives 1.20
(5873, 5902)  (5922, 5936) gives 1.16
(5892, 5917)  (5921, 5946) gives 1.13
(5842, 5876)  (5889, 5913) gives 0.86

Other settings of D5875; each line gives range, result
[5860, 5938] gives 12.9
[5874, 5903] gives 11.9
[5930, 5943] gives 13.7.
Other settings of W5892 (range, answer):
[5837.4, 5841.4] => 13.2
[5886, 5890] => 10.8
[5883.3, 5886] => 12.4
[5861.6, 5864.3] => 13.7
